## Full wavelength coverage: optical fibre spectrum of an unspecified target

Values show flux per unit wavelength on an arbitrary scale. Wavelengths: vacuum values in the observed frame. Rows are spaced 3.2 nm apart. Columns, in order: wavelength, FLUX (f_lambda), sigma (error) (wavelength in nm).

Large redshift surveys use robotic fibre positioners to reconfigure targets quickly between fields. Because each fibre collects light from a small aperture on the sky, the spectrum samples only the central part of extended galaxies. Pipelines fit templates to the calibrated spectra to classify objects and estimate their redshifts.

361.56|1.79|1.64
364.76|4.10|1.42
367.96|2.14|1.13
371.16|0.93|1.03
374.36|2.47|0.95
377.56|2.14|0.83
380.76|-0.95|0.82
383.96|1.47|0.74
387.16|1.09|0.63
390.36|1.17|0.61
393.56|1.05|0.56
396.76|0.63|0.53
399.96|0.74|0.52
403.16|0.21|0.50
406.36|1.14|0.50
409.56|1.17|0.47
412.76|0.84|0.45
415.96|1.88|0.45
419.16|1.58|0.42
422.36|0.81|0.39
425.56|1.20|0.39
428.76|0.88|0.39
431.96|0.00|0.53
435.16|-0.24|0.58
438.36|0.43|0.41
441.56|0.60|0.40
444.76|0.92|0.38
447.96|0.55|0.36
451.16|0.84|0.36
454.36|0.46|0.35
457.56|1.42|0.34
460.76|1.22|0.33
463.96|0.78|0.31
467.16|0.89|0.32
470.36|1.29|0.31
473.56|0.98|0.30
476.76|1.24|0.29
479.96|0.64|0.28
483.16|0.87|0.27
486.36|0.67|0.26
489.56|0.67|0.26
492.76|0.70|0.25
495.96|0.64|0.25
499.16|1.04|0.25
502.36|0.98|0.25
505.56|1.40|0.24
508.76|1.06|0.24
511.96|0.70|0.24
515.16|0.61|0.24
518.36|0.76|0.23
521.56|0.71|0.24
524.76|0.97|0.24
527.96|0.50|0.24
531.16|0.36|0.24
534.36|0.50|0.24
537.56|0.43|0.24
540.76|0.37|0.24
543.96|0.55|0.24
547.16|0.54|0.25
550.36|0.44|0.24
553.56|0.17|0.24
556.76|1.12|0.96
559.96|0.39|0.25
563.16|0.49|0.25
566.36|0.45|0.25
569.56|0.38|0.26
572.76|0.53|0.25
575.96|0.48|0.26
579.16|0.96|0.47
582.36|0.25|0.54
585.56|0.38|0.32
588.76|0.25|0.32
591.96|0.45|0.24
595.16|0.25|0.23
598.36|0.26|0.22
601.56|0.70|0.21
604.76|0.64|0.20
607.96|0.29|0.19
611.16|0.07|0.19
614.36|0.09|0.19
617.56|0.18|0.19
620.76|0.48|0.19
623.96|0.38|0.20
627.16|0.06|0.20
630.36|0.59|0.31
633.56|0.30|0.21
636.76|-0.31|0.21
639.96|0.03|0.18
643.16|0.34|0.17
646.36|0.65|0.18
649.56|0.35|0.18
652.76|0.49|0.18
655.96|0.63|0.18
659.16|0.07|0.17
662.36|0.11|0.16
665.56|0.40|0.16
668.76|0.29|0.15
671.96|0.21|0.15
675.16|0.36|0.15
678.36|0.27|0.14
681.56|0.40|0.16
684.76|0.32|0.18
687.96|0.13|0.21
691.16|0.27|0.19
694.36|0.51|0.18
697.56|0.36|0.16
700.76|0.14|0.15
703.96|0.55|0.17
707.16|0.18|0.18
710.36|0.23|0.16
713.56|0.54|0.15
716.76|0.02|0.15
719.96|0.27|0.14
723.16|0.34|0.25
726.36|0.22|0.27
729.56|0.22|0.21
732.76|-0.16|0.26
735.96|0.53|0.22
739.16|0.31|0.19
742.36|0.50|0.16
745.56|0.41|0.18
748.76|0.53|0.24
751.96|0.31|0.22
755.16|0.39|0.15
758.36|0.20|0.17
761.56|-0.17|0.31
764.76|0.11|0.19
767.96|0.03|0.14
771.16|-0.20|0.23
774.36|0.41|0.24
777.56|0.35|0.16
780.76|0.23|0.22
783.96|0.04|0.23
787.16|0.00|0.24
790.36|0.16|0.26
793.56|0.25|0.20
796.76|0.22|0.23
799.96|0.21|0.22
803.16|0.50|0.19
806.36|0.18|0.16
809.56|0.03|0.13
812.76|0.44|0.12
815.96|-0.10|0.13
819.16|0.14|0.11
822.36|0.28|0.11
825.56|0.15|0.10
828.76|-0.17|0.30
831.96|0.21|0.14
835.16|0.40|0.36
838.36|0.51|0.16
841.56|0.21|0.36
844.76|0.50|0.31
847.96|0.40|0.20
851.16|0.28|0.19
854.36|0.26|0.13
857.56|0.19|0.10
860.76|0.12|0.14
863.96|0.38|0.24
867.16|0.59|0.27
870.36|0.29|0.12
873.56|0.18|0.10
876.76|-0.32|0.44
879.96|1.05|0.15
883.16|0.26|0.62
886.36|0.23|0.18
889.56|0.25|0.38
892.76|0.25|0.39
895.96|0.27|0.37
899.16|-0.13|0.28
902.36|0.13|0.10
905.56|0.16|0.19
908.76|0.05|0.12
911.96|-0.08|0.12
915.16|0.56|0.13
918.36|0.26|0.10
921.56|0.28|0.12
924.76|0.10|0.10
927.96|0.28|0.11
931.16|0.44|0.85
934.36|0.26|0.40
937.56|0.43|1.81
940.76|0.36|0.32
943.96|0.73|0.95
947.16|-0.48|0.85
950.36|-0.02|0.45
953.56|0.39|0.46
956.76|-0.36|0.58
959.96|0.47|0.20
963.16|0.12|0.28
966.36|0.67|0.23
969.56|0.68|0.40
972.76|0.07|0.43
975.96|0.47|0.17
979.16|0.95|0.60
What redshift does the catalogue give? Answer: 1.36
